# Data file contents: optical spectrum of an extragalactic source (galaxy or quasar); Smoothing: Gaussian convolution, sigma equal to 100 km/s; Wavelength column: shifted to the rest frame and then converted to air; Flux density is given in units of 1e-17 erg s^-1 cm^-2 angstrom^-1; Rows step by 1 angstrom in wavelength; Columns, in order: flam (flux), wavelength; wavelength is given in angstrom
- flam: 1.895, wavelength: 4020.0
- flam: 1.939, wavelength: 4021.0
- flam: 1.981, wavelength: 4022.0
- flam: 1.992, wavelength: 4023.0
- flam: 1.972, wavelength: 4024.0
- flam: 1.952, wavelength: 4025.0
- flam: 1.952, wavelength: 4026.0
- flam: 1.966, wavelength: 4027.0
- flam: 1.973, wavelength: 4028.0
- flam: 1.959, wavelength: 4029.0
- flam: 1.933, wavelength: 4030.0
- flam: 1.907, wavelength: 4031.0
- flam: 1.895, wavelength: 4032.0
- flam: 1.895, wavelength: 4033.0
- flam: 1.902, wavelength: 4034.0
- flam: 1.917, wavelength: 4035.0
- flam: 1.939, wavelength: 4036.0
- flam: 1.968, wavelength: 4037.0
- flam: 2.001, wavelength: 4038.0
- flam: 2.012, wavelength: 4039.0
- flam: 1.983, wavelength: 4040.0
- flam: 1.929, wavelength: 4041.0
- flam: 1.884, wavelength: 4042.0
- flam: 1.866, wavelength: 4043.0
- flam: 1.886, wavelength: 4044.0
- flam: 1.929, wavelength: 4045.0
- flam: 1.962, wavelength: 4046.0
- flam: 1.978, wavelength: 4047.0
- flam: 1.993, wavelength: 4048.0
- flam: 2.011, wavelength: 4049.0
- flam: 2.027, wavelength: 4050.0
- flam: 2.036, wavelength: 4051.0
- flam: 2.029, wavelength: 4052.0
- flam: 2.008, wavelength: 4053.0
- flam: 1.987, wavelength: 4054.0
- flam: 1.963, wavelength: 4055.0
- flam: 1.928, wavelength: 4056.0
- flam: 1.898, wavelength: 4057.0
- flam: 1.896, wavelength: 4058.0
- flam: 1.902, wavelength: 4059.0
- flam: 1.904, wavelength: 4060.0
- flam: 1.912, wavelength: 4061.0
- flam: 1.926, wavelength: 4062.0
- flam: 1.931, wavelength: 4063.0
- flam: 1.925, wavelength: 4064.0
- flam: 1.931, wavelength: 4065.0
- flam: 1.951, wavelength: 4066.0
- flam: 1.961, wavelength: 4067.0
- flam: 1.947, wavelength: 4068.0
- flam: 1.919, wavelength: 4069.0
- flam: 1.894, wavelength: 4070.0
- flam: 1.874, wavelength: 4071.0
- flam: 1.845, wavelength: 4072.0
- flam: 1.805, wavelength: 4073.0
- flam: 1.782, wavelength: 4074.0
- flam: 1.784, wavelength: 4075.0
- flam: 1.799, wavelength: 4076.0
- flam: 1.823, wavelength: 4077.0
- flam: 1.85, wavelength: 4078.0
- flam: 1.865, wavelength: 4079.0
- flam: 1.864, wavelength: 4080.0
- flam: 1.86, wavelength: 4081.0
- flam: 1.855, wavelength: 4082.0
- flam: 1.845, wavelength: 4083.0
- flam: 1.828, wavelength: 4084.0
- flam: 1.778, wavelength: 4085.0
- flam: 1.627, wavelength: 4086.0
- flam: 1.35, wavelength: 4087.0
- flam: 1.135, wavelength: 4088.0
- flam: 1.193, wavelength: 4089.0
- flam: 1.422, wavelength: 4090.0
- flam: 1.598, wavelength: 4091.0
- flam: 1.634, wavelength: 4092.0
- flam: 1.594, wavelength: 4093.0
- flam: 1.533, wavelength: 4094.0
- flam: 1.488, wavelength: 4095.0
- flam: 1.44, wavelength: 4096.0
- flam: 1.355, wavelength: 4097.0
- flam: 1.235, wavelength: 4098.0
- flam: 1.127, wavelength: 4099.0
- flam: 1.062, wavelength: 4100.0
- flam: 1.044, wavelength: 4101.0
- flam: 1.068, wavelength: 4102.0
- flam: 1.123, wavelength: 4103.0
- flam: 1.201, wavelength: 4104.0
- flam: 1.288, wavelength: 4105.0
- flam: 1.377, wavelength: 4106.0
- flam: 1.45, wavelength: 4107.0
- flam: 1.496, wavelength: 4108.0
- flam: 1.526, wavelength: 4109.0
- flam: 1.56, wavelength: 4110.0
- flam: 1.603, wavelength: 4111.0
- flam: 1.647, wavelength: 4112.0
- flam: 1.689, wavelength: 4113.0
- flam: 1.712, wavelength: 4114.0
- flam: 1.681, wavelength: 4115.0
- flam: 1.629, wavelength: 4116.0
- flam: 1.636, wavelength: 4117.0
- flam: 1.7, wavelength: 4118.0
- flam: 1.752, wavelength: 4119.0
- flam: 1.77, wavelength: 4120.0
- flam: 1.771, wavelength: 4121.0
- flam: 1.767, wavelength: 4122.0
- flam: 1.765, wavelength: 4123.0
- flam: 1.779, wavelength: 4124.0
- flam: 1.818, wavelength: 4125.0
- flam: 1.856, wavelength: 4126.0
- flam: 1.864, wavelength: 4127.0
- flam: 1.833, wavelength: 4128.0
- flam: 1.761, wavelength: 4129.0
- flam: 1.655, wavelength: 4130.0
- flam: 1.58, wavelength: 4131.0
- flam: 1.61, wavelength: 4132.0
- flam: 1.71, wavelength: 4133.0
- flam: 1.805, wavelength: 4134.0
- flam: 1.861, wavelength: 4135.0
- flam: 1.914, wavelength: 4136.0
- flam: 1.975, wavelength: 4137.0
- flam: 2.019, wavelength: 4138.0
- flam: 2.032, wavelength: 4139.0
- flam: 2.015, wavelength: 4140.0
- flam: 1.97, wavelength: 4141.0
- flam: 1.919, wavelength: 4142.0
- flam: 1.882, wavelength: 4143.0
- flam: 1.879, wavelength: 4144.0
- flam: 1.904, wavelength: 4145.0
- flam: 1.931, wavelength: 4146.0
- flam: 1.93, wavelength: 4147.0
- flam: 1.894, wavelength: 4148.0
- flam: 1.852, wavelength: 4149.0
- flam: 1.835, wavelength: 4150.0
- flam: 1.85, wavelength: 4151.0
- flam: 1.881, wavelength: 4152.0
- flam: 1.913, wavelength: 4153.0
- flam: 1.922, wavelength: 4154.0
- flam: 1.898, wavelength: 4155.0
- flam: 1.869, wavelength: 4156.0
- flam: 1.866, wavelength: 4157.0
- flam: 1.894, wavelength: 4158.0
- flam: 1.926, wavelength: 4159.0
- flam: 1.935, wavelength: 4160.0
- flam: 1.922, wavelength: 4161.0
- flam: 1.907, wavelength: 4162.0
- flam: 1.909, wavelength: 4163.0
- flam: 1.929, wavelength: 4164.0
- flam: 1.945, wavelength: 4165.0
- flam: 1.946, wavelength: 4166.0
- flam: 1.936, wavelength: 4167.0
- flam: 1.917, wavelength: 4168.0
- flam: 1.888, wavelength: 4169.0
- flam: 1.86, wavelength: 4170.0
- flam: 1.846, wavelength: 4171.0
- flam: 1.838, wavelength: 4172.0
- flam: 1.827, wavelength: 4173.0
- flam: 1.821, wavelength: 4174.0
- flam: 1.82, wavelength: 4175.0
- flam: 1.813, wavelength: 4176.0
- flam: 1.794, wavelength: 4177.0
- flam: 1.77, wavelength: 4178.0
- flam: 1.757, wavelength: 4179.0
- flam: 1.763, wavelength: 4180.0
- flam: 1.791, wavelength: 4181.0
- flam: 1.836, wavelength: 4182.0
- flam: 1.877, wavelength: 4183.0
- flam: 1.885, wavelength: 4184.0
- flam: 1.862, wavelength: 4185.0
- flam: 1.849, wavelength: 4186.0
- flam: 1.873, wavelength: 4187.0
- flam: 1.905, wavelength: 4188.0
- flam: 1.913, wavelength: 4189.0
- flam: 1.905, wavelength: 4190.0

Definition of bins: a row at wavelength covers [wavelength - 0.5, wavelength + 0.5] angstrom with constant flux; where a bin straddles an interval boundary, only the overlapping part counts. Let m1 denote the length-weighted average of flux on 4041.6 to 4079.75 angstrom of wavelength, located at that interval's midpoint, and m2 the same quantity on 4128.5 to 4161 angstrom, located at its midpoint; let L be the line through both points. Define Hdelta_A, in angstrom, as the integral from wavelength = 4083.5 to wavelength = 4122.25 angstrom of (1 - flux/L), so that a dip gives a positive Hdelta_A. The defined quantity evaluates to 8.4 angstrom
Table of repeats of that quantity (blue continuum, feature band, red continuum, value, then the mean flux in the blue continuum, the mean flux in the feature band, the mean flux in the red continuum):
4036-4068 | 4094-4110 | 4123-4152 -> 5.0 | 1.95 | 1.3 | 1.85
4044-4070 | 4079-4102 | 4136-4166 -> 5.3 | 1.95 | 1.49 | 1.92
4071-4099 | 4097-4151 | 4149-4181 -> 2.4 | 1.63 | 1.67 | 1.87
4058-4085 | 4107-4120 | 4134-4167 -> 1.8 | 1.87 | 1.63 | 1.91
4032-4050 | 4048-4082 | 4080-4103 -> -3.9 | 1.95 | 1.91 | 1.46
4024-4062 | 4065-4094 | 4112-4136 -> 1.8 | 1.95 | 1.74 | 1.74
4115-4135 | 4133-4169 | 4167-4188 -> -2.4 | 1.74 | 1.91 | 1.84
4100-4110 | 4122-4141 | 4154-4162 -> -2.8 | 1.29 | 1.83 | 1.9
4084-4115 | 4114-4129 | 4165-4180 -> -2.0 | 1.42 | 1.76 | 1.85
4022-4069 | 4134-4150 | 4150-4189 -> -0.3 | 1.95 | 1.92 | 1.87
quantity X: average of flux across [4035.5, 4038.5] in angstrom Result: 1.97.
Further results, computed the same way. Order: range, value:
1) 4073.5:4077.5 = 1.8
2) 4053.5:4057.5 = 1.94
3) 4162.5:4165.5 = 1.93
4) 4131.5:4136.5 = 1.78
